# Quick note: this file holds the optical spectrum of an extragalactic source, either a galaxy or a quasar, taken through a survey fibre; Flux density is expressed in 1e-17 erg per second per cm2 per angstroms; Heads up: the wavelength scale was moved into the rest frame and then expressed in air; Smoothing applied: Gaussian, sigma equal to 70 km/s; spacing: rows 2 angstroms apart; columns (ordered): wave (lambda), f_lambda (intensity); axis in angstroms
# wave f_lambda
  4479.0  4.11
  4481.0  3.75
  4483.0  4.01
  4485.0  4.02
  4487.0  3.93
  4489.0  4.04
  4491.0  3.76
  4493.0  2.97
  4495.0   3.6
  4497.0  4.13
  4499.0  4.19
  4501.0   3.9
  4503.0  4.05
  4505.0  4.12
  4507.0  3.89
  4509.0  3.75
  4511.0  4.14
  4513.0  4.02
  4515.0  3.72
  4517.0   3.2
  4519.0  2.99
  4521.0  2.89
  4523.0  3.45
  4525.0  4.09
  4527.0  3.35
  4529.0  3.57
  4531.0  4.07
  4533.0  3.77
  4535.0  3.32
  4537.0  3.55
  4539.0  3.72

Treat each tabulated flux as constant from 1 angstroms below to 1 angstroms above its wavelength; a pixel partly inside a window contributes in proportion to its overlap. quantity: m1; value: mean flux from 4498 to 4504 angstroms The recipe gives 4.05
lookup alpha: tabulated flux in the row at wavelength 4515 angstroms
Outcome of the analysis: 3.72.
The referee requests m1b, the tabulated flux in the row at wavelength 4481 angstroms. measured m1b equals 3.75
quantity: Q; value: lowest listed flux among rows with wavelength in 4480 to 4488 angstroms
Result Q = 3.75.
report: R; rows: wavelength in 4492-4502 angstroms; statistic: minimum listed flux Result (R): 2.97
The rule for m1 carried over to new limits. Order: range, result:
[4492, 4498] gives 3.57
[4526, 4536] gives 3.62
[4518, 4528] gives 3.35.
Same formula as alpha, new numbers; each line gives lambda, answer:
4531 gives 4.07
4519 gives 2.99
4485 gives 4.02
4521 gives 2.89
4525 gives 4.09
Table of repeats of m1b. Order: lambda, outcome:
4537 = 3.55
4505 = 4.12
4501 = 3.9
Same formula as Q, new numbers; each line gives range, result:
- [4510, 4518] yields 3.2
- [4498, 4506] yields 3.9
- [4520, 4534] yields 2.89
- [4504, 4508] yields 3.89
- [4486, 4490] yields 3.93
